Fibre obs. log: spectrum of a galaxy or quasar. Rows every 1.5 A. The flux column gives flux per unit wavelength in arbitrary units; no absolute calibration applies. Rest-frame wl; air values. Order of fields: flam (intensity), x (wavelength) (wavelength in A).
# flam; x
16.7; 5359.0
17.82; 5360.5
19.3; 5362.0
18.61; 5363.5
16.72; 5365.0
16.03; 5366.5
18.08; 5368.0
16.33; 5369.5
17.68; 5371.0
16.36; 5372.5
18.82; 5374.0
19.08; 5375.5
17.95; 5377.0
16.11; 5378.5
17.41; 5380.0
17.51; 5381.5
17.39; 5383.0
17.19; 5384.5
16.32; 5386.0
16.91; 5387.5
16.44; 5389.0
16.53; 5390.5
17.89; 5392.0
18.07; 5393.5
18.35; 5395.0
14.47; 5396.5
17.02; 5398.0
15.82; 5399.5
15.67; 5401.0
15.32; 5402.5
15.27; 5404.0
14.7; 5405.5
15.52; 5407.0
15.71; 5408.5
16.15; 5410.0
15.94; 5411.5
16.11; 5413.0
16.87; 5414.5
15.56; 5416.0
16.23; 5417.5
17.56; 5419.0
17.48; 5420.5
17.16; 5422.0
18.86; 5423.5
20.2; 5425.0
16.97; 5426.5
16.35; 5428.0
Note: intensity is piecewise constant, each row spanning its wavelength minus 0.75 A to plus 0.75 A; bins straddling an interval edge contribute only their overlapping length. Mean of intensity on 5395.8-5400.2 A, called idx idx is 15.8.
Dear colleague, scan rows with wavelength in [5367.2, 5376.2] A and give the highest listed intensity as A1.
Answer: 19.08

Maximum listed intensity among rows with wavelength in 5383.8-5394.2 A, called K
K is 18.07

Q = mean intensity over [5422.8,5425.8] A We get 19.5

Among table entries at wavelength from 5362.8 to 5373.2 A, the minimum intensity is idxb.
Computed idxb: 16.03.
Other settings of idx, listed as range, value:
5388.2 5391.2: 16.5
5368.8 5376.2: 17.7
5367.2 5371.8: 17.3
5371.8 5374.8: 17.6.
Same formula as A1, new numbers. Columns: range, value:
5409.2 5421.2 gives 17.56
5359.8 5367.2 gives 19.3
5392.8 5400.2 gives 18.35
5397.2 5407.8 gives 17.02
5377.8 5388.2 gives 17.51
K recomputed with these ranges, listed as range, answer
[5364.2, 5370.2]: 18.08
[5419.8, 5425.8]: 20.2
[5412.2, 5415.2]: 16.87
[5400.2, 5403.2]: 15.67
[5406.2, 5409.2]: 15.71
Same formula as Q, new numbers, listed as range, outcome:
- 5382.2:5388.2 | 17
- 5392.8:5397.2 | 17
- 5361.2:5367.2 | 17.7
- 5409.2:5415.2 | 16.3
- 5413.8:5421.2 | 16.7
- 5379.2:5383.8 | 17.4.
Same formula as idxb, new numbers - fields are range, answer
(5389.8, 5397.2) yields 14.47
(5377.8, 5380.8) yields 16.11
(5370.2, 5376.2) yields 16.36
